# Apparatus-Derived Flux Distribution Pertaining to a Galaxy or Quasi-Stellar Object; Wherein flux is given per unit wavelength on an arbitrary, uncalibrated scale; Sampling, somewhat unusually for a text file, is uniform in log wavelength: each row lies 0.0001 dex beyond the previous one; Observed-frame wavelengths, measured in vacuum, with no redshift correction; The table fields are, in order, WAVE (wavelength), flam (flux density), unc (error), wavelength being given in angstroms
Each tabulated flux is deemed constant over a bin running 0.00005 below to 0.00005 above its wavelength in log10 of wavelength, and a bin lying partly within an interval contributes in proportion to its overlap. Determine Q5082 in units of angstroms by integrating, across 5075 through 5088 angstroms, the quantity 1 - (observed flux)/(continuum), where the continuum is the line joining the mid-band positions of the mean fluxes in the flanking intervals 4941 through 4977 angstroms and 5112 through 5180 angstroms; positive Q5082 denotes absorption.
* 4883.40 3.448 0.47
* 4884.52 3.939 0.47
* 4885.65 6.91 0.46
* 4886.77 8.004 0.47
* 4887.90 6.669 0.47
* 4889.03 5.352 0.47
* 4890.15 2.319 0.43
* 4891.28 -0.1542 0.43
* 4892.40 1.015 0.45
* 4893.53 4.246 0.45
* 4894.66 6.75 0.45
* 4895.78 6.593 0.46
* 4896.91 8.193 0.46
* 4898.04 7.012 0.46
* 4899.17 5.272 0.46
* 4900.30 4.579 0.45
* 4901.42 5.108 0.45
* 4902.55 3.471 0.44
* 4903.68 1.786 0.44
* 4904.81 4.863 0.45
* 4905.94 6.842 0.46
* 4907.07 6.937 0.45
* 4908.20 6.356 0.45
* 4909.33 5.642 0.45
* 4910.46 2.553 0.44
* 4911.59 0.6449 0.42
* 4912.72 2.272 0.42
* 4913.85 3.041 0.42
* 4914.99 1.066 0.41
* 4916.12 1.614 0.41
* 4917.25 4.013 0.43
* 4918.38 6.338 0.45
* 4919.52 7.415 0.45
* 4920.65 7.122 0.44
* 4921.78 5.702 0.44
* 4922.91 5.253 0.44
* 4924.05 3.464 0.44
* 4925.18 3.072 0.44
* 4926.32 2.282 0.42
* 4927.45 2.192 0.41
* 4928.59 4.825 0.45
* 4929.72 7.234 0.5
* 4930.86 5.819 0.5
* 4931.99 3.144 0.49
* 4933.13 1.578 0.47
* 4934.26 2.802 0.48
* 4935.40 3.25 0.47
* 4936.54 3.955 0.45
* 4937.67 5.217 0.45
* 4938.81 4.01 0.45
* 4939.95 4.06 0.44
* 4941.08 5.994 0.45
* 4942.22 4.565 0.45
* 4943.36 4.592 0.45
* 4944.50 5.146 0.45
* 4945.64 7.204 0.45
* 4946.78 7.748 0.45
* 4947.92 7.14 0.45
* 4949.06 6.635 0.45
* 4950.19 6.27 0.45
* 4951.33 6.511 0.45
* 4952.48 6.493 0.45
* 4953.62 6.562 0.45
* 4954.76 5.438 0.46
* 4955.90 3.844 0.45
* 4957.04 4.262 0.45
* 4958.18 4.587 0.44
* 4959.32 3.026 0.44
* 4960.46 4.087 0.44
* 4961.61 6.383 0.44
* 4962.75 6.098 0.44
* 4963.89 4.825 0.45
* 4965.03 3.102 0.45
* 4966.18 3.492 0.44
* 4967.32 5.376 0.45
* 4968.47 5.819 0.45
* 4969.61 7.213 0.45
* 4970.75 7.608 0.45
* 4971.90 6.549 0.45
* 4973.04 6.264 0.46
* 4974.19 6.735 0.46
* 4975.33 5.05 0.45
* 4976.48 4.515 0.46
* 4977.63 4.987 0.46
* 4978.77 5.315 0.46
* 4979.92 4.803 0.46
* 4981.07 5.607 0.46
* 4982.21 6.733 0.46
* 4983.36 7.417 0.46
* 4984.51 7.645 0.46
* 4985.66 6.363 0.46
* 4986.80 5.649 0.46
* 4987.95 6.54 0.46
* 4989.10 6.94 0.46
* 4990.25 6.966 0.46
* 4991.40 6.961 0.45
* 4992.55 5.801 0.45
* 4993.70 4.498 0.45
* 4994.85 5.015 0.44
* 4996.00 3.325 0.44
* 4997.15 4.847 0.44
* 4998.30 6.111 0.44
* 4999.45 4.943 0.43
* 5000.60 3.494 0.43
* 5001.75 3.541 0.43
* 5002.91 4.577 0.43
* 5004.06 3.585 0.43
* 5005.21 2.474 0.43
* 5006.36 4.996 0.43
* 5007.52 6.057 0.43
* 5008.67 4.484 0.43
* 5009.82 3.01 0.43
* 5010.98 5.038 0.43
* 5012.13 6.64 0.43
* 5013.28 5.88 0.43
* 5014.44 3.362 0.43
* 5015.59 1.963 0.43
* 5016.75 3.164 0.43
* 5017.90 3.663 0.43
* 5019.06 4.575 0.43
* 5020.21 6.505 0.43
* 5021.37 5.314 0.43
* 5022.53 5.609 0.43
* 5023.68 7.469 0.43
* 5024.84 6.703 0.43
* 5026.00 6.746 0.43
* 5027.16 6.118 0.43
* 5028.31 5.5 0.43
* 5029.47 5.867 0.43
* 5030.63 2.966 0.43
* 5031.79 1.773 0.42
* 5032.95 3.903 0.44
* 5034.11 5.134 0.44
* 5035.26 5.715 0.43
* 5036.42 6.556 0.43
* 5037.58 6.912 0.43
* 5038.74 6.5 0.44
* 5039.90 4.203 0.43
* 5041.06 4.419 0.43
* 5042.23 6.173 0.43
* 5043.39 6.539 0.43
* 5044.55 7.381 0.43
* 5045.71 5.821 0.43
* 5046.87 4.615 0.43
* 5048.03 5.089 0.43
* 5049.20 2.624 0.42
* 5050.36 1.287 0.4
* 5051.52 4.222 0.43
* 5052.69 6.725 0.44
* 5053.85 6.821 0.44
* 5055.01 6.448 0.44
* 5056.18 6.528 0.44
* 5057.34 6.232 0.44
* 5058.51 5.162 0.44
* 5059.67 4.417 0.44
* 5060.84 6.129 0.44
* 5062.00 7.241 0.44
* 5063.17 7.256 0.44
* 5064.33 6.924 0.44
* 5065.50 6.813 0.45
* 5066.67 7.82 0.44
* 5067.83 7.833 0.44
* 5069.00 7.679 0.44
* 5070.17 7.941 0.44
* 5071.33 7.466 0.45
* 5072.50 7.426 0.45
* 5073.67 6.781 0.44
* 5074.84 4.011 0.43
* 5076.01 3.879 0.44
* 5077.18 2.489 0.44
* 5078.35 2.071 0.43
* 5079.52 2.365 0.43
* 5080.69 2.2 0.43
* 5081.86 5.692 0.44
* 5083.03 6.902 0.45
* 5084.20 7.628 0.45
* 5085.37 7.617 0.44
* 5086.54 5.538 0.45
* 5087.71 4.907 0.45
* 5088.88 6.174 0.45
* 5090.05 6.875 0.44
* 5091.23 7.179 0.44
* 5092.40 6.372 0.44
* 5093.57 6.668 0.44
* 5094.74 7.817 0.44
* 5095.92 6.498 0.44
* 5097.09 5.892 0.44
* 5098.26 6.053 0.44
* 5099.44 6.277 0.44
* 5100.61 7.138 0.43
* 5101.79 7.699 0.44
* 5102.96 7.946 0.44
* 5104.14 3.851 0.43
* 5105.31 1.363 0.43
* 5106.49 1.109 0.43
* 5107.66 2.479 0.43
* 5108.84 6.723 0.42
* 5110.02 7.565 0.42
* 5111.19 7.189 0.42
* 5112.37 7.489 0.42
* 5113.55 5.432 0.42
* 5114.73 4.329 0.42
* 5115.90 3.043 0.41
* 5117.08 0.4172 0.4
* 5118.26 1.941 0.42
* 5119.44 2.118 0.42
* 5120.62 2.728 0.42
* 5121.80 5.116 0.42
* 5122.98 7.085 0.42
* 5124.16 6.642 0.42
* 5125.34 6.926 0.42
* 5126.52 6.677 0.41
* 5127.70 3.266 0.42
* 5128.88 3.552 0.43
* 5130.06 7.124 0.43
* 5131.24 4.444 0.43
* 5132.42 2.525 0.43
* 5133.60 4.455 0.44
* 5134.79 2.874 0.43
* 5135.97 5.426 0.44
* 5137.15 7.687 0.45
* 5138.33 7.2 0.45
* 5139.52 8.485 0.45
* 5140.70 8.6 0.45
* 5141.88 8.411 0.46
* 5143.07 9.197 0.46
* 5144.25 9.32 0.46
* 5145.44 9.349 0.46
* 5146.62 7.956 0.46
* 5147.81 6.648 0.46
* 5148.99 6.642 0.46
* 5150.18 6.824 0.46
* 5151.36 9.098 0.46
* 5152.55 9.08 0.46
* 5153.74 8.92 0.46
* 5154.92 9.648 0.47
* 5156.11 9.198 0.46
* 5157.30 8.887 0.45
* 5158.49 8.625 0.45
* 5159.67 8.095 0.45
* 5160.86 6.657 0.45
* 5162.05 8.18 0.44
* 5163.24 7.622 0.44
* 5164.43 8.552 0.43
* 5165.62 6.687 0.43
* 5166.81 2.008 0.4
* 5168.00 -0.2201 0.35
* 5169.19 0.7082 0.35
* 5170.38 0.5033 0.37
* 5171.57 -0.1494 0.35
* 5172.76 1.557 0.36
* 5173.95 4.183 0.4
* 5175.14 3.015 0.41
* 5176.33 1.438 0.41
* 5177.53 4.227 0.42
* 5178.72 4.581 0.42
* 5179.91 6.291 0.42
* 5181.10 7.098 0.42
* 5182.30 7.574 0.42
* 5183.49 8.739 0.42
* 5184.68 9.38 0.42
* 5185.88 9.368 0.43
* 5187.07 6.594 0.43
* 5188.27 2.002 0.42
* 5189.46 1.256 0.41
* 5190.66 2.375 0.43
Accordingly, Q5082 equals 2.3 angstroms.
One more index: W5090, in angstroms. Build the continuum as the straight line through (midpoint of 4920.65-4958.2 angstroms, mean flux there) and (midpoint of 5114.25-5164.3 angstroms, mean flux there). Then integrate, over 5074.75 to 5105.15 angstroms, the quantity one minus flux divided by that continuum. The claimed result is 2.3 angstroms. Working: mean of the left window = 4.91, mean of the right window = 6.48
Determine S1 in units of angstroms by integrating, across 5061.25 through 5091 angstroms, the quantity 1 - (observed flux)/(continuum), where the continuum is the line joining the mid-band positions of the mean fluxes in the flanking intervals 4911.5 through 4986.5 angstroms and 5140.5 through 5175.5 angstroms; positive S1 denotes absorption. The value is -0.5 angstroms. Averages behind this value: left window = 5.02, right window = 6.45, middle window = 6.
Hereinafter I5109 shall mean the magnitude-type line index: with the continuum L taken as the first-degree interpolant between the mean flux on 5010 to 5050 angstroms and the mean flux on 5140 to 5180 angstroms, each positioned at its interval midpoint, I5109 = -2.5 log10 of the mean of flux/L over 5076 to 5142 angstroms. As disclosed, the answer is 0.088 mag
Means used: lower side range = 5.15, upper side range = 6.19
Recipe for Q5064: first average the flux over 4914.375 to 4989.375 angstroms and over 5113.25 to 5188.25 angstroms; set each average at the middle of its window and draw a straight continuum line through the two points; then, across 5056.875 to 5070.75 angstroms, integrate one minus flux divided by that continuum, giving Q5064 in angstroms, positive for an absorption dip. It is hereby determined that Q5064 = -3.1 angstroms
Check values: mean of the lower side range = 5.18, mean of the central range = 6.79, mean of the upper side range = 5.82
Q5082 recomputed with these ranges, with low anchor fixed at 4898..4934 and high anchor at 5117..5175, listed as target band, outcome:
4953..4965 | -0.7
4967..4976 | -3.2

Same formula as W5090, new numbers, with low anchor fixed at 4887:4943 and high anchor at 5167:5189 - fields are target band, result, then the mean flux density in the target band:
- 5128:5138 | -1.3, 4.78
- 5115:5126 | 0.6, 4.03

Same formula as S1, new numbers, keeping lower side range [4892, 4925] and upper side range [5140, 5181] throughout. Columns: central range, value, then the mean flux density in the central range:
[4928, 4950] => -0.75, 5.02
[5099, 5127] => 4.51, 4.96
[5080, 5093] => -0.72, 6.07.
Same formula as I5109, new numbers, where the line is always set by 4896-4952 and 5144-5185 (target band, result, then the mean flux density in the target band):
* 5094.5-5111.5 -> 0.03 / 5.64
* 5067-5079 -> -0.03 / 5.78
